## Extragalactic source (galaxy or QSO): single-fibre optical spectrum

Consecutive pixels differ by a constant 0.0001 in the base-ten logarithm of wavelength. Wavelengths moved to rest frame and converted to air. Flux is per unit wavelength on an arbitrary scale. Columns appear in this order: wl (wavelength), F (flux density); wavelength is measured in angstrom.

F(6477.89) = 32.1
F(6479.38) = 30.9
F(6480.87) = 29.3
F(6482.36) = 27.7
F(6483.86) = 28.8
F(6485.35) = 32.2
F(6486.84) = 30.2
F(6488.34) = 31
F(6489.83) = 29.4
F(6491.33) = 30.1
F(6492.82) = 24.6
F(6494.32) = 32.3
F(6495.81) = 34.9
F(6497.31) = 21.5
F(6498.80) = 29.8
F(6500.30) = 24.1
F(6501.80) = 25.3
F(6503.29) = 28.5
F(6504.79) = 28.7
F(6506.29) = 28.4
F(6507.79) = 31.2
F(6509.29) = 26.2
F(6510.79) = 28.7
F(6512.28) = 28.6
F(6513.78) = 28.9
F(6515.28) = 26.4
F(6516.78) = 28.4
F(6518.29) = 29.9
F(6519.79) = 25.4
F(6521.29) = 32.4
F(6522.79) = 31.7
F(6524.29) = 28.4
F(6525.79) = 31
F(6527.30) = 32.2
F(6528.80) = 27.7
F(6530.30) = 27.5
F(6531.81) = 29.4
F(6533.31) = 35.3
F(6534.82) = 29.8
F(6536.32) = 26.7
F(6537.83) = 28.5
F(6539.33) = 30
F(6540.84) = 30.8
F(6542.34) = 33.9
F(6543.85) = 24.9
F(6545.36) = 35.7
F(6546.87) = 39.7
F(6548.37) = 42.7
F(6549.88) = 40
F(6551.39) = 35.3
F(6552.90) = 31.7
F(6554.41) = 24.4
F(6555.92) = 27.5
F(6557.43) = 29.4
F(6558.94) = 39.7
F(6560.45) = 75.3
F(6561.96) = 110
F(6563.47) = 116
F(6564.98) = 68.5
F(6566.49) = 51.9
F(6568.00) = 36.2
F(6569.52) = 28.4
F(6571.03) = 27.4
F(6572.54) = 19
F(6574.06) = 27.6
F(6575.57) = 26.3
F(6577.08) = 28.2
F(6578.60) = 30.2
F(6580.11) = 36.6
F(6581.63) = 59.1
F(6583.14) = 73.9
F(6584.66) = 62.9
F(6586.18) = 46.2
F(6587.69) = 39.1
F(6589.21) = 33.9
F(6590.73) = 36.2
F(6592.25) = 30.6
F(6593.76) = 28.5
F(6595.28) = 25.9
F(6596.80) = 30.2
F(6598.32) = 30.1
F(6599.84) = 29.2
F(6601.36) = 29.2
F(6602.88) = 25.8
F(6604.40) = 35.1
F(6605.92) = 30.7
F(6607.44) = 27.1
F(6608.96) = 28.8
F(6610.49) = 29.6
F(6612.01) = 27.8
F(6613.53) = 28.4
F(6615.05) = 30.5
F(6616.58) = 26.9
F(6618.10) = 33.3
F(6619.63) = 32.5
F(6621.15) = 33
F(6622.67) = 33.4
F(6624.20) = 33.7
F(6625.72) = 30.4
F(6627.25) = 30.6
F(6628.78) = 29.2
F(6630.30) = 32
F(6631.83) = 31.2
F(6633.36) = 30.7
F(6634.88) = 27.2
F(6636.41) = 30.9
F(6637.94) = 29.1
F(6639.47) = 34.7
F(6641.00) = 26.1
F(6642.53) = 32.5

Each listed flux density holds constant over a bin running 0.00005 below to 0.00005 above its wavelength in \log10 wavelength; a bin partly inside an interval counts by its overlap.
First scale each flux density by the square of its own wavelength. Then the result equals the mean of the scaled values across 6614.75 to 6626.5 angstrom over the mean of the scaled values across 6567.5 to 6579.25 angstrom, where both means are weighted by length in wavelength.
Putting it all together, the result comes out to 1.16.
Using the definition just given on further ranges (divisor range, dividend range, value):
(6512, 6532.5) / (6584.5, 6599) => 1.24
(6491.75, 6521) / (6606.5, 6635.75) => 1.12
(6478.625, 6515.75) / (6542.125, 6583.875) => 1.55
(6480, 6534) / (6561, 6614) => 1.41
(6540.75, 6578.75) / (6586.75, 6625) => 0.75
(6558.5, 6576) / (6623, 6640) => 0.60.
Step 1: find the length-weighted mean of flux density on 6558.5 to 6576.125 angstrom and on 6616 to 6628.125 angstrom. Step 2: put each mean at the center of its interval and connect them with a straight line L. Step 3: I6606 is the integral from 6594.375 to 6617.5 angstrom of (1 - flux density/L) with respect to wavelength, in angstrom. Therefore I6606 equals 5.3 angstrom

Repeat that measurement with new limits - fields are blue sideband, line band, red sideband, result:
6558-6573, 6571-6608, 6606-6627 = 8.0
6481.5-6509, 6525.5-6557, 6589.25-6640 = -2.4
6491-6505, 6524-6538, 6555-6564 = 5.2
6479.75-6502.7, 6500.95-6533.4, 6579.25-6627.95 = 1.3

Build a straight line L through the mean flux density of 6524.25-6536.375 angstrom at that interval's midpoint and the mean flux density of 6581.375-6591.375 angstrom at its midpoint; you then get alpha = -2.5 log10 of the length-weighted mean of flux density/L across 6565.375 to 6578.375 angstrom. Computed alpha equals 0.37 mag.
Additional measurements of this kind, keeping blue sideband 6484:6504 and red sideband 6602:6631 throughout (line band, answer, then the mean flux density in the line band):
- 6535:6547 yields -0.05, 30.8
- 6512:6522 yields 0.02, 28.5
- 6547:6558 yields -0.13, 33.4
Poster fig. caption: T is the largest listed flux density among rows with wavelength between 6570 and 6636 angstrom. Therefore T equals 73.9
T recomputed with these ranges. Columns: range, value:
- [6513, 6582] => 116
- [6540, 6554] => 42.7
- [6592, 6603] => 30.6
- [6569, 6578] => 28.4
